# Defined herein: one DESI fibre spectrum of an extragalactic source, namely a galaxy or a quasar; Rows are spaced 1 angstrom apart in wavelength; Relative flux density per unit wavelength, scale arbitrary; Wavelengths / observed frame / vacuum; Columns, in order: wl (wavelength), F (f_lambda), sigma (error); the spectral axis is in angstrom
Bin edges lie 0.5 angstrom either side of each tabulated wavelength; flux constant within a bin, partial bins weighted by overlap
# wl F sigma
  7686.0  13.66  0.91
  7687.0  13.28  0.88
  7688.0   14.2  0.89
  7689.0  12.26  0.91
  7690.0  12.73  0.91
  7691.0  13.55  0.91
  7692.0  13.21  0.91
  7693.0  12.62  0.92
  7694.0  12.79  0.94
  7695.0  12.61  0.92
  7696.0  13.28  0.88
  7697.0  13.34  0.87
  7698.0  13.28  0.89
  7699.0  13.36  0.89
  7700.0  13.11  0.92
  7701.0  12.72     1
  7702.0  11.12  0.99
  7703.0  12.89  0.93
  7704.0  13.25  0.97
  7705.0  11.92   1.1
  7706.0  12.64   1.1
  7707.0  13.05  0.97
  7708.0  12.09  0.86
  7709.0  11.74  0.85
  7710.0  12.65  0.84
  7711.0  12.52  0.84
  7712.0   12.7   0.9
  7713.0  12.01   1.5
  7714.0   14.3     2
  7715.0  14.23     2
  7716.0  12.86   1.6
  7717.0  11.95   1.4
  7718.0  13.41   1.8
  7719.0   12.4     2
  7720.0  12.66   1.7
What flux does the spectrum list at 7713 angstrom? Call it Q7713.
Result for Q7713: 12.01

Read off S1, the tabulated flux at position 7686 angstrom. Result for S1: 13.66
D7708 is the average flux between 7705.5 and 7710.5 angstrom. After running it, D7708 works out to 12.4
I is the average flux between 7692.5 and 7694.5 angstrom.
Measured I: 12.7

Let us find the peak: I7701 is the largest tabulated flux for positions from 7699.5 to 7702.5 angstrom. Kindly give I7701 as 13.11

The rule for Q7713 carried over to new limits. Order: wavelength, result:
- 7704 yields 13.25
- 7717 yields 11.95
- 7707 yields 13.05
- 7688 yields 14.2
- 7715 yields 14.23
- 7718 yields 13.41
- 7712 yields 12.7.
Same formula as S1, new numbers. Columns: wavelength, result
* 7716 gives 12.86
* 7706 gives 12.64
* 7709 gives 11.74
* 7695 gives 12.61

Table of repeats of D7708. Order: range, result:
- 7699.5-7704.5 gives 12.6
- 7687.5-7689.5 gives 13.2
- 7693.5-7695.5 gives 12.7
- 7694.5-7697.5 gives 13.1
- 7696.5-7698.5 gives 13.3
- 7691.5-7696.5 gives 12.9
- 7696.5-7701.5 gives 13.2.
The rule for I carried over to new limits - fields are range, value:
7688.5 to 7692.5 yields 12.9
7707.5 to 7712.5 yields 12.3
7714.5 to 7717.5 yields 13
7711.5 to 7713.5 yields 12.4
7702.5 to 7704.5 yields 13.1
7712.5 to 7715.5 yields 13.5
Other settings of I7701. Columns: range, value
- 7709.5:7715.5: 14.3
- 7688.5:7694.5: 13.55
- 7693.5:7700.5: 13.36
